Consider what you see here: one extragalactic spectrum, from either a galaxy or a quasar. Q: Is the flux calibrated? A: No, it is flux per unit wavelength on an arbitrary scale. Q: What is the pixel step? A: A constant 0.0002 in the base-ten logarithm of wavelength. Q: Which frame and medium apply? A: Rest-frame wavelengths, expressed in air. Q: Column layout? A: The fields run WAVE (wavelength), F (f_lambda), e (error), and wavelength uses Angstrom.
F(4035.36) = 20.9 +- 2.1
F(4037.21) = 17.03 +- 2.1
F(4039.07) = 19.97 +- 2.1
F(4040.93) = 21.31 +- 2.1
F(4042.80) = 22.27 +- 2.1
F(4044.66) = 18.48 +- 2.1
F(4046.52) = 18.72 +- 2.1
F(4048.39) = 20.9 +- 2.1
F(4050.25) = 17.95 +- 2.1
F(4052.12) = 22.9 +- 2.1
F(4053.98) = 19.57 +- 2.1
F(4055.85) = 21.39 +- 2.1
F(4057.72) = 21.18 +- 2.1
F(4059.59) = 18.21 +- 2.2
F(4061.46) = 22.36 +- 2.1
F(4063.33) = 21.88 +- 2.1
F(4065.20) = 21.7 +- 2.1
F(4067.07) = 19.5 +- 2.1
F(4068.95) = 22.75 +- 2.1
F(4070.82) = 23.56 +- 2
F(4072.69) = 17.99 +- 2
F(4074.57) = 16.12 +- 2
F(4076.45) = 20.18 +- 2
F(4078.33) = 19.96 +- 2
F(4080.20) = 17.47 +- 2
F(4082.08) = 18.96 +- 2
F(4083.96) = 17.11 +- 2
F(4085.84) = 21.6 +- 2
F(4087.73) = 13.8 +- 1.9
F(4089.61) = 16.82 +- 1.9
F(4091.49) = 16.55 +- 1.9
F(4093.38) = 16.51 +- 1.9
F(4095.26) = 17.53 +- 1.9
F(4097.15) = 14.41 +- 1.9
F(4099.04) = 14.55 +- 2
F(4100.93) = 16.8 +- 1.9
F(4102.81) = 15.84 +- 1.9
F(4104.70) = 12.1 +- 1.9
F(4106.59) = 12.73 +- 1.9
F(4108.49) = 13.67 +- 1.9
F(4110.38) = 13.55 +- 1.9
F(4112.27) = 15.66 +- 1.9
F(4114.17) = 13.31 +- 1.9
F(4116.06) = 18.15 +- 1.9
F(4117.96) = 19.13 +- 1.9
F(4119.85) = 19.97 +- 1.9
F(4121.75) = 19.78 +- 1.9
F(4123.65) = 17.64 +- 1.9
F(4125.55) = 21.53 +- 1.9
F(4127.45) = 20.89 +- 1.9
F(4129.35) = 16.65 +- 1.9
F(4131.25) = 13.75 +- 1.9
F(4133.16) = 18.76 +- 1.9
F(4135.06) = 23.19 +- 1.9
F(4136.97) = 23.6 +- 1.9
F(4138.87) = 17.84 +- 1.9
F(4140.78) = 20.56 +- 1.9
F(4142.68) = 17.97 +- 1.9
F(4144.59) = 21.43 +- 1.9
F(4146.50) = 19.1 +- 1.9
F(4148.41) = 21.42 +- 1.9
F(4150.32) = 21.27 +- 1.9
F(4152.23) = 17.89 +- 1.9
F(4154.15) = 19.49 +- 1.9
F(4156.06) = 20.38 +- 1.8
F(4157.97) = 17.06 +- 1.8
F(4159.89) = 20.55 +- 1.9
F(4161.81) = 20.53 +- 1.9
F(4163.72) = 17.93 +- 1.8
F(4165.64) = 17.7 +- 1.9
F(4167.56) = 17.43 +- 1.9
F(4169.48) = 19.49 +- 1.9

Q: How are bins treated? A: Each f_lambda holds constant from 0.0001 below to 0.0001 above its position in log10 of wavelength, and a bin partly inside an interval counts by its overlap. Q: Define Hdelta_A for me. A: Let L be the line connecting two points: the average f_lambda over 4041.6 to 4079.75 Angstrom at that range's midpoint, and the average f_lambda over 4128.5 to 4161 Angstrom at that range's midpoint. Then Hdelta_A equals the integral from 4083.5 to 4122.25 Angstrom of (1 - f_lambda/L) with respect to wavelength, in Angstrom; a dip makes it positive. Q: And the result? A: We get 7.4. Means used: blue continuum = 20.3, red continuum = 19.5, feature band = 16.1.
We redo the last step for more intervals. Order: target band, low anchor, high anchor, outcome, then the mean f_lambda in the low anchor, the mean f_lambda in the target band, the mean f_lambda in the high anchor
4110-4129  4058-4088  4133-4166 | 1.7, 19.7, 18.1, 19.9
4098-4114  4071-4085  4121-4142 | 4.0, 18.6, 14.3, 19.5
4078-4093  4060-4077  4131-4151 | 2.1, 20.6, 17.6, 20.1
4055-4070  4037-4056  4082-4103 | -1.8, 20.1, 21.1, 16.6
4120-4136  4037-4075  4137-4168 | 0.5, 20.4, 19.1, 19.4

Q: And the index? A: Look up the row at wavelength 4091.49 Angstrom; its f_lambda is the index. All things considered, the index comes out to 16.55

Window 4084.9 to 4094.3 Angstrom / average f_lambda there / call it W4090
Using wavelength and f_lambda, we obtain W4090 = 17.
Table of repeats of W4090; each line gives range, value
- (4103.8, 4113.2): 13.5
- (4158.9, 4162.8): 20.5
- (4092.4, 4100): 15.7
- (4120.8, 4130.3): 19.3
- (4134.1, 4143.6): 20.7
